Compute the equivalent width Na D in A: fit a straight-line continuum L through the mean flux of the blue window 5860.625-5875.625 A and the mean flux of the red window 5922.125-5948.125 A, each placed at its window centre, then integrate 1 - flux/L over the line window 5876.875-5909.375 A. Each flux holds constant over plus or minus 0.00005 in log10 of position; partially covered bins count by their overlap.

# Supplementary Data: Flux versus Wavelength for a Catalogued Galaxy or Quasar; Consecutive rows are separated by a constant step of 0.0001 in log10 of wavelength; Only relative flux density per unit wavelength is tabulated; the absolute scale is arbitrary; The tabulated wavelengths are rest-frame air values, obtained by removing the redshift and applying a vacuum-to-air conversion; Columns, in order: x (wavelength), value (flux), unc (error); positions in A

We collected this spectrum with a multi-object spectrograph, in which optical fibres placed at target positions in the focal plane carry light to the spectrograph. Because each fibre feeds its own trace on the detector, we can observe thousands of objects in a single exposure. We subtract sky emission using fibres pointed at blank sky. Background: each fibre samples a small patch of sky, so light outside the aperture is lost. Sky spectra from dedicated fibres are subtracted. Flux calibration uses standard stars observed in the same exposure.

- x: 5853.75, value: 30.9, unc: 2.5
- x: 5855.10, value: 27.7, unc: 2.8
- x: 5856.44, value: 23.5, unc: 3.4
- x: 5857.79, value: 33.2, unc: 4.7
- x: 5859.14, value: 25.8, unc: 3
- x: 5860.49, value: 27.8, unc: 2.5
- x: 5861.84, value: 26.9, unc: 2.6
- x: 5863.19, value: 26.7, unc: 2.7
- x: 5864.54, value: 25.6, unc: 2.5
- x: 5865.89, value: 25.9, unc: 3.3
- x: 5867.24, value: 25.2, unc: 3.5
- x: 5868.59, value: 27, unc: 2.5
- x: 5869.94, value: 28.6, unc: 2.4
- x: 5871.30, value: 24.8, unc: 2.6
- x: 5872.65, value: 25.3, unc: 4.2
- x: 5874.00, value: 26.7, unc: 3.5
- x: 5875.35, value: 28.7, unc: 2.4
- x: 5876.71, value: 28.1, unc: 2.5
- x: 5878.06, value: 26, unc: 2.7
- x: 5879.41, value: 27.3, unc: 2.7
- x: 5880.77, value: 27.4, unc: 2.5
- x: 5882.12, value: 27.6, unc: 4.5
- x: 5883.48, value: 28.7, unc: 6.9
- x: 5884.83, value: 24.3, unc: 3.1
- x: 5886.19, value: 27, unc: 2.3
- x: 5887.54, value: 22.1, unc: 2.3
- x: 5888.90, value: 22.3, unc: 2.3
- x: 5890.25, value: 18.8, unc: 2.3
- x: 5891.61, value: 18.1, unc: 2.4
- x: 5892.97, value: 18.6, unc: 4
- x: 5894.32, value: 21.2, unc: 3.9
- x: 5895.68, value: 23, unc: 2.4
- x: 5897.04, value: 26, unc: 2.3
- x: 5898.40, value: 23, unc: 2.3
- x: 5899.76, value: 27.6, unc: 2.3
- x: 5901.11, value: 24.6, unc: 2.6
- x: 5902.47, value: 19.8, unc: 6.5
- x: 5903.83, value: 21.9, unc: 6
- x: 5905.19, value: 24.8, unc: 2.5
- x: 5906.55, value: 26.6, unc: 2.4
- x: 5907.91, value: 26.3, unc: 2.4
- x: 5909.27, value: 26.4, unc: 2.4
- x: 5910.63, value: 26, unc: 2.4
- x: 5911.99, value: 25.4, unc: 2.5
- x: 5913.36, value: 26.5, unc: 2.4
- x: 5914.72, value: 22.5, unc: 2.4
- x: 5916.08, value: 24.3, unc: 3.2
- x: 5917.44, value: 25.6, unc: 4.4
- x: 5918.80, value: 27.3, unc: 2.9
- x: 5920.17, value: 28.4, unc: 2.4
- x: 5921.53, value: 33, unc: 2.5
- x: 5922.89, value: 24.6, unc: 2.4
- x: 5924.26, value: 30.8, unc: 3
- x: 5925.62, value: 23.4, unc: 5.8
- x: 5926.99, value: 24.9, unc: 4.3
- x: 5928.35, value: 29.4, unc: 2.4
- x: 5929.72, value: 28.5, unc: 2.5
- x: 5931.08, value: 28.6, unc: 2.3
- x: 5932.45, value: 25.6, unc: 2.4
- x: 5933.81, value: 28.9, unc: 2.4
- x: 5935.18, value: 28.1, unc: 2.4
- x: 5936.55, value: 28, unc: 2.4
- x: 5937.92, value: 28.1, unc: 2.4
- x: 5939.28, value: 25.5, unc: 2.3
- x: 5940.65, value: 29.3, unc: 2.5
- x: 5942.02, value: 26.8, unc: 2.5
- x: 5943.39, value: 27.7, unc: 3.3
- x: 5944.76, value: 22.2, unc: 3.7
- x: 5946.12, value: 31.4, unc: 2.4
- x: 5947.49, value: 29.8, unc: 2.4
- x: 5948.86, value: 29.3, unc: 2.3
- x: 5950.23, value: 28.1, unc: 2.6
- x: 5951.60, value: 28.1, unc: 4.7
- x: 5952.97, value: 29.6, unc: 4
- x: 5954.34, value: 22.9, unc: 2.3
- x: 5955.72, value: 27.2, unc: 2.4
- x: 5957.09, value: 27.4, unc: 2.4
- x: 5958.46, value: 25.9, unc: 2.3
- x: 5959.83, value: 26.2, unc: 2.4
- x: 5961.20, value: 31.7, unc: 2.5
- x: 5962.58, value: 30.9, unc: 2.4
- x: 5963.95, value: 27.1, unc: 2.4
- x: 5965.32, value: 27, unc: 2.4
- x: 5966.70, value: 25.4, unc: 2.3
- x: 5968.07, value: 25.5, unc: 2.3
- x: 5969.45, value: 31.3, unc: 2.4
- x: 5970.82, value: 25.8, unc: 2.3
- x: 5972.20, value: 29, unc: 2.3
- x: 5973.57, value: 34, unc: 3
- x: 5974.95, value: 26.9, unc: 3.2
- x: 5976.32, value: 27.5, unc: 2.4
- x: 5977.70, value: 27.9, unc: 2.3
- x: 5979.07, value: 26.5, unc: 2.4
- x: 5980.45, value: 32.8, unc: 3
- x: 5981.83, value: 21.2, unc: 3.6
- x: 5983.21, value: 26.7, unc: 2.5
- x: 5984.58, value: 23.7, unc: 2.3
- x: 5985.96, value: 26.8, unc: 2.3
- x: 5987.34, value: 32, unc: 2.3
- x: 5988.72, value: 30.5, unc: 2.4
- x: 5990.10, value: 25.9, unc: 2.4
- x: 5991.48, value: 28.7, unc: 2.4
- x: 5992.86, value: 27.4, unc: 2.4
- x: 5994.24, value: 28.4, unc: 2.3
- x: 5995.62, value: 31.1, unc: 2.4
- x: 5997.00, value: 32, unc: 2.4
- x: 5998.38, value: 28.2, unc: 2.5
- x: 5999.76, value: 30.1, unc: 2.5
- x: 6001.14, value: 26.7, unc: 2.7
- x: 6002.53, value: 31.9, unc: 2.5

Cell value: 3.2 A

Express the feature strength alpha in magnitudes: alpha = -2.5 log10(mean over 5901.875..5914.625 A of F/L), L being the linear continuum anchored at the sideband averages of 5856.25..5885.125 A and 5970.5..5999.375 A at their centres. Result 0.11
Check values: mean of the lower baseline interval 27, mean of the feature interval 24.8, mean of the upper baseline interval 28.3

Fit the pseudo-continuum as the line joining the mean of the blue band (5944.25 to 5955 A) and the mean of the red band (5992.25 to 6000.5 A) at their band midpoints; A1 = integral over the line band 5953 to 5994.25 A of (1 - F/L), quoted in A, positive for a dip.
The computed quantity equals 1.4 A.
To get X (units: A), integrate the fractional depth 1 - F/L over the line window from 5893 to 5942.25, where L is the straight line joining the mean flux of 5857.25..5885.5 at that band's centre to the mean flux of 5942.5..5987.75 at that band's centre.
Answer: 2.4 A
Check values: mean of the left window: 27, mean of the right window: 27.7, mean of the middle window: 26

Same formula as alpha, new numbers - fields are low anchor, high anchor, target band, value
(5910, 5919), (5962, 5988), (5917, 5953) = -0.07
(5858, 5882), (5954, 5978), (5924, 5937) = 0.00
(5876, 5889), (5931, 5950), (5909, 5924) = 0.03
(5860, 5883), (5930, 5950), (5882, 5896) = 0.19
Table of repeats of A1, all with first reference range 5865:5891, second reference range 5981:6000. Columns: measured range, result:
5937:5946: 0.1 A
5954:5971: 0.1 A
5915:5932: -0.3 A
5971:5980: -0.3 A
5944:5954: -0.3 A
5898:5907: 0.8 A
